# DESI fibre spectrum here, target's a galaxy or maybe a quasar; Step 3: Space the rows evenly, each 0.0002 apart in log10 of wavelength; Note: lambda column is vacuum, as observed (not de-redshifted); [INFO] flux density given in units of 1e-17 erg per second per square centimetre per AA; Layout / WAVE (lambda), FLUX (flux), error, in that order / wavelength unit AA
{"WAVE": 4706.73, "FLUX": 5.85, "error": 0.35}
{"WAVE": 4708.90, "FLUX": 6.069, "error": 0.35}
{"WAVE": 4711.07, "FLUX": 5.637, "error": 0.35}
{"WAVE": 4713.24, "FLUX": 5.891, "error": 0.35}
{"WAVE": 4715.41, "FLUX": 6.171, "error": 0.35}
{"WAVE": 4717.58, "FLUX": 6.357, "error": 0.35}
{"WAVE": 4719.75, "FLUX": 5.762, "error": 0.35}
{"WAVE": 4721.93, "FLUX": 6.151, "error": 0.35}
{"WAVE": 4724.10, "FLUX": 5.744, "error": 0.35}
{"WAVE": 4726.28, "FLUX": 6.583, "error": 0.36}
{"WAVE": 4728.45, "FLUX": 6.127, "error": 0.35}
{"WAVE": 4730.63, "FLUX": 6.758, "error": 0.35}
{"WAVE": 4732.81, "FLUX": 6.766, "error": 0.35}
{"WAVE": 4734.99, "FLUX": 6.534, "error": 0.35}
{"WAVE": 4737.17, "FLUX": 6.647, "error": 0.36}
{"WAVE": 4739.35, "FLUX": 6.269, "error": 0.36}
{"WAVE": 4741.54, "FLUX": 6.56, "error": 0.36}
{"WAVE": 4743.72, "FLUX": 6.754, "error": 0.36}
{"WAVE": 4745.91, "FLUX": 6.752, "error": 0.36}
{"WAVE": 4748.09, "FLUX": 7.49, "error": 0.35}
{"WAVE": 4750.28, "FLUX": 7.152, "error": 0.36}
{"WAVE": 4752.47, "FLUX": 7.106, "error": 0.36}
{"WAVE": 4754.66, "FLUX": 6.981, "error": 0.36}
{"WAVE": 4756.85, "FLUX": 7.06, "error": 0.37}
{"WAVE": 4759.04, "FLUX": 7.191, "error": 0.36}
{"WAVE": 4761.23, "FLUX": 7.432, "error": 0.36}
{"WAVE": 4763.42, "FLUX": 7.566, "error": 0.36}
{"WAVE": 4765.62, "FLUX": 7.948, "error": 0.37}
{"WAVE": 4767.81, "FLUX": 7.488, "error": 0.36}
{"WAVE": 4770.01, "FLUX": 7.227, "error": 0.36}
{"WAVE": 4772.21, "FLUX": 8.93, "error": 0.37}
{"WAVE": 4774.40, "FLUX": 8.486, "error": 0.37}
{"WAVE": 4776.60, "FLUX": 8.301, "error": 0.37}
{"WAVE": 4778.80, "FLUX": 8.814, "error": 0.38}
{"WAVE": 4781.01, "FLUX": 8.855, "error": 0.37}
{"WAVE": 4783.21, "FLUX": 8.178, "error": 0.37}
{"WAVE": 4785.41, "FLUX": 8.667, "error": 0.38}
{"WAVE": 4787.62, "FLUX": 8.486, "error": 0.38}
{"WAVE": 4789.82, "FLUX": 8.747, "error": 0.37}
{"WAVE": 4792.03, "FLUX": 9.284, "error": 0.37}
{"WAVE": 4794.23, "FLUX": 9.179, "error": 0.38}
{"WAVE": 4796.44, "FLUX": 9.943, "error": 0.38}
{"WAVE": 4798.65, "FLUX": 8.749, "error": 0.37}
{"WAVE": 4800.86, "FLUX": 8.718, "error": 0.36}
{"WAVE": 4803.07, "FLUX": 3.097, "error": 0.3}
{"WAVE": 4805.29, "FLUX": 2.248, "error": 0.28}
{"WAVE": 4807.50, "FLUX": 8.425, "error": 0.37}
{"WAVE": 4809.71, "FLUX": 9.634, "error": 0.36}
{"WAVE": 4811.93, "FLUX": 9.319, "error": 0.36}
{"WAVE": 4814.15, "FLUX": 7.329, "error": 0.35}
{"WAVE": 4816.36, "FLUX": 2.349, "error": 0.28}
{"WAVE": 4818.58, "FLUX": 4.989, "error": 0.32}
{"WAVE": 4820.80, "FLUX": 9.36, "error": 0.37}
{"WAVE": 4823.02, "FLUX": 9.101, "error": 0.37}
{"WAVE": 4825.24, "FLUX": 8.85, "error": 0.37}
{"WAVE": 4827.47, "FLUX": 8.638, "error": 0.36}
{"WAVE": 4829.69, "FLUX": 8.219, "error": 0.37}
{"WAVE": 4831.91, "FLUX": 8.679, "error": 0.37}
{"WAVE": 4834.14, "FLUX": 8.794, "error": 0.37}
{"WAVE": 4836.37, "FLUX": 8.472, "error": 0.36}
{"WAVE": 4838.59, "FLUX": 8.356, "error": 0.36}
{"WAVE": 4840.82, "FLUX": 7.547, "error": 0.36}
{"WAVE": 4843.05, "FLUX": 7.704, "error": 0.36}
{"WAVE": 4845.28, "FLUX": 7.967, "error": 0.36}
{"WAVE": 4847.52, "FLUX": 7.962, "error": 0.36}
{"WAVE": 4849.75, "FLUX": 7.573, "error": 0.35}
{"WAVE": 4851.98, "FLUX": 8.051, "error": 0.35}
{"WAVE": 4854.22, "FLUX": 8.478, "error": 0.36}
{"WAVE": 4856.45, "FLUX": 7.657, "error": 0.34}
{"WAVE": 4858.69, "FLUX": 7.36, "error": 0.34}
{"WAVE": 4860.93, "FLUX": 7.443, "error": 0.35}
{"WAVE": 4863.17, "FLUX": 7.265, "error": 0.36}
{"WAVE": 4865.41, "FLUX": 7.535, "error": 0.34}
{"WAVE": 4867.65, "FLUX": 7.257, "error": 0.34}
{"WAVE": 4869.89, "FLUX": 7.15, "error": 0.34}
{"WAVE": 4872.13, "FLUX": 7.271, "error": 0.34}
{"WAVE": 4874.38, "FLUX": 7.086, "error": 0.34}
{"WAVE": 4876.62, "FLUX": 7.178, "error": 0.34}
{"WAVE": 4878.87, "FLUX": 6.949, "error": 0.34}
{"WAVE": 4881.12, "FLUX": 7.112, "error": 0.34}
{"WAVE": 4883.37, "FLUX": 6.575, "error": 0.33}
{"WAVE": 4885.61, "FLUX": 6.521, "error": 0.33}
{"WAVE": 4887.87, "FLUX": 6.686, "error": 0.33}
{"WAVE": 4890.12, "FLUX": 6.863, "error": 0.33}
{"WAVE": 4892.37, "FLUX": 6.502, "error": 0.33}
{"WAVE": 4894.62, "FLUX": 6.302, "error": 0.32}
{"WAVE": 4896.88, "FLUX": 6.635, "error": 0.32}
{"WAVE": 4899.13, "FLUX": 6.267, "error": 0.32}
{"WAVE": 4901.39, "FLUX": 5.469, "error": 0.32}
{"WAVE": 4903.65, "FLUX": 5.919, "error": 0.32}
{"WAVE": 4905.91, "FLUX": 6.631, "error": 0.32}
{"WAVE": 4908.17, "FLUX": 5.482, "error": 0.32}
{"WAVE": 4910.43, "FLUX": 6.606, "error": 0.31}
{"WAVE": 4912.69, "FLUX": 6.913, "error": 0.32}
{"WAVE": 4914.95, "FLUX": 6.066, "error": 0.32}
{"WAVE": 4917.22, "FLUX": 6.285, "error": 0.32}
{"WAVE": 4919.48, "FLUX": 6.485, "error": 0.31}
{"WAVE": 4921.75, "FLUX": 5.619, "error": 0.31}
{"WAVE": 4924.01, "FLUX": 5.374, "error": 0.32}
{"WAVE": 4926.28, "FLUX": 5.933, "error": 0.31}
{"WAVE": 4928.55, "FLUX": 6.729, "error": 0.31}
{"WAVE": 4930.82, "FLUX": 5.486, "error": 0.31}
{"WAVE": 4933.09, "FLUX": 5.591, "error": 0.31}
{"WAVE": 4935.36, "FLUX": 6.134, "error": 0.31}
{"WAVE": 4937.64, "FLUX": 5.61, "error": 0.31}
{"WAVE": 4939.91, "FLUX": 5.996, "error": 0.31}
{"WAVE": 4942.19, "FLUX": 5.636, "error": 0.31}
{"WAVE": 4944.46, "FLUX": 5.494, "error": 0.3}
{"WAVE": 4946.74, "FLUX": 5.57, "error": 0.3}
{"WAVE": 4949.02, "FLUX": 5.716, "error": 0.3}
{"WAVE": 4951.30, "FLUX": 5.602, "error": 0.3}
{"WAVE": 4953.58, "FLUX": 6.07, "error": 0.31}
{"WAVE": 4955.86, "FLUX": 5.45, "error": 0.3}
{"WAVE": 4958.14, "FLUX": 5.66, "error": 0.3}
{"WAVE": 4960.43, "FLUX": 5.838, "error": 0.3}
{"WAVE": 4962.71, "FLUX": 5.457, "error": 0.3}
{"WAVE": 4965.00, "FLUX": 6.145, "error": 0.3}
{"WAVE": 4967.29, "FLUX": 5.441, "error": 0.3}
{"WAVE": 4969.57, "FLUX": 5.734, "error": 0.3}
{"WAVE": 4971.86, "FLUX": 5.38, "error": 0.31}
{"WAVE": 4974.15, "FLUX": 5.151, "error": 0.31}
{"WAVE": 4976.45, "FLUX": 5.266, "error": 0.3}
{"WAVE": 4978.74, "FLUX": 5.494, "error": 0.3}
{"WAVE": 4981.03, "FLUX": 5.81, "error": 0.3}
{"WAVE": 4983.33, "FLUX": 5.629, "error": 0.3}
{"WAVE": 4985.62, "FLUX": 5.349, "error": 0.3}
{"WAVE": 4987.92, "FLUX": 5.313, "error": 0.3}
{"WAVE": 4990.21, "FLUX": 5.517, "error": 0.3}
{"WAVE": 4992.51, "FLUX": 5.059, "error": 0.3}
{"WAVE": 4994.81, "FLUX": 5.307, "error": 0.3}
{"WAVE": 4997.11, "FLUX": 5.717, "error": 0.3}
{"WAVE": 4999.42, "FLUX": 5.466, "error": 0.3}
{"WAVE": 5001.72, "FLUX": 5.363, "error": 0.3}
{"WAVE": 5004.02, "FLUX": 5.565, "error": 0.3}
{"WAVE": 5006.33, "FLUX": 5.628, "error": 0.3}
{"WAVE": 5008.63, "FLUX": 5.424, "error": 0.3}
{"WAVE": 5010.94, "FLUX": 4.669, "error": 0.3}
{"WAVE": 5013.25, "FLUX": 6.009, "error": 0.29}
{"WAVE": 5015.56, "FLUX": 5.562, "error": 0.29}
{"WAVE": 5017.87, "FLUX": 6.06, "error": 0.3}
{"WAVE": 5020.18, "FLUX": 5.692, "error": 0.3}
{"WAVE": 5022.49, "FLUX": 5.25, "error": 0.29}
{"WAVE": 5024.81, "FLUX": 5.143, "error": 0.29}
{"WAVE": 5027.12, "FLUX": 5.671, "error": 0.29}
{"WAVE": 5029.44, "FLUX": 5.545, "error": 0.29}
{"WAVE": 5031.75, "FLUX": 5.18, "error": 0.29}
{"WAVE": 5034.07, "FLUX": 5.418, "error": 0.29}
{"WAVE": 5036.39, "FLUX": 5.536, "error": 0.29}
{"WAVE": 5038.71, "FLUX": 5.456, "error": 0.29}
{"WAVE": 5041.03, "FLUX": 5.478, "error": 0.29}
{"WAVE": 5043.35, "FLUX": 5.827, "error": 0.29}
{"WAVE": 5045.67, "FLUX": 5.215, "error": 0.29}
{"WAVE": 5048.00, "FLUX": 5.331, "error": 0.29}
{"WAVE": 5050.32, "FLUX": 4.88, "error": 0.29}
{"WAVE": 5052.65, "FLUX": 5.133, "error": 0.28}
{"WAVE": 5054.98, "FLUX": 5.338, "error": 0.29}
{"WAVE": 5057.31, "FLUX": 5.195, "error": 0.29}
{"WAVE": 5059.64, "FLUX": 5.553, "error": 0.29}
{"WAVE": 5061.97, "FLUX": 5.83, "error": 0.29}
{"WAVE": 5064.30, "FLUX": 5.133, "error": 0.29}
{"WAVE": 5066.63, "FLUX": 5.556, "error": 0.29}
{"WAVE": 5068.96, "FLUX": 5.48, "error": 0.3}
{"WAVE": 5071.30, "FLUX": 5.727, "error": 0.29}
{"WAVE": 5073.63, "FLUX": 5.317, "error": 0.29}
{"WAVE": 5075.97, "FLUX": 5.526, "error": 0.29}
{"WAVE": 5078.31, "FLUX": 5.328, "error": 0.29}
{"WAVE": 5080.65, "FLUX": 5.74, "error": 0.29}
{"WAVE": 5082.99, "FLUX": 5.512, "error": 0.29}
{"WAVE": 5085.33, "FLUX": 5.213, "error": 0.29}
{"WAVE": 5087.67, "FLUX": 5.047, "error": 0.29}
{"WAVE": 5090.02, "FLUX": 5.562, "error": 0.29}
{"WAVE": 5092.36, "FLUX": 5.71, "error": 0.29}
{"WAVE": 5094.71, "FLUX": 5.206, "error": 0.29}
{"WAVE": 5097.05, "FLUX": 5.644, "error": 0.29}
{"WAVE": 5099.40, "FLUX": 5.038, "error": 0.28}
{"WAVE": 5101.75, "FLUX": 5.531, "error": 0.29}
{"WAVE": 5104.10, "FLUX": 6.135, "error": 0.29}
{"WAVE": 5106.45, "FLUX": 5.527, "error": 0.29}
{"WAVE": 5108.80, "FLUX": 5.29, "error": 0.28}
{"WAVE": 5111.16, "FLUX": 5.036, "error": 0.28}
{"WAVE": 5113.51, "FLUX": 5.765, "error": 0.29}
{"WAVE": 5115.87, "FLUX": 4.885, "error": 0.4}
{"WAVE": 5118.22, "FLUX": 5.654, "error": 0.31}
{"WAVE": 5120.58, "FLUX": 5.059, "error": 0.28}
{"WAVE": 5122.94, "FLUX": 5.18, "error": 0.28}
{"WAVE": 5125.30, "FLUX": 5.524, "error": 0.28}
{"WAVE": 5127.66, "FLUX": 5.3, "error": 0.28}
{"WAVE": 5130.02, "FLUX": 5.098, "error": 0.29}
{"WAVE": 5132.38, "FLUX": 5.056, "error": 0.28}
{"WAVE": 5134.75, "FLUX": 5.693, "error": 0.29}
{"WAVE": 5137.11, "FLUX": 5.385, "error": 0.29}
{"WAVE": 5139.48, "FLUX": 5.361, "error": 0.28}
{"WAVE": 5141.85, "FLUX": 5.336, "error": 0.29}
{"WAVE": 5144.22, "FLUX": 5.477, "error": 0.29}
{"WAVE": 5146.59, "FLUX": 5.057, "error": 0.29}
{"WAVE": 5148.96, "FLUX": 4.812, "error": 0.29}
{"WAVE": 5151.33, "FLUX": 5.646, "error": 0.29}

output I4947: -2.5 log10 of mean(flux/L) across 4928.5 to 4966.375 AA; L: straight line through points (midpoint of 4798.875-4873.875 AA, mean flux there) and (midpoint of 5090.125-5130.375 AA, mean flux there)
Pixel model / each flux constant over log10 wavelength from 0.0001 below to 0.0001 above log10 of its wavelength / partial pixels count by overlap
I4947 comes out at 0.16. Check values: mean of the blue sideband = 7.55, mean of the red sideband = 5.4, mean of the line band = 5.75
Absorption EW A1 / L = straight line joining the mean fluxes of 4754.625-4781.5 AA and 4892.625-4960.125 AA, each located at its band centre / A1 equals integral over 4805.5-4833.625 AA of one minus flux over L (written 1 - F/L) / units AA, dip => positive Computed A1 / -1.9 AA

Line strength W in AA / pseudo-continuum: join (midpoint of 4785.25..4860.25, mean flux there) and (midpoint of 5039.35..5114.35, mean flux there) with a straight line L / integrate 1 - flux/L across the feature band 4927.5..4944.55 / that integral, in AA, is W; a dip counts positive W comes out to 2.3 AA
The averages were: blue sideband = 7.87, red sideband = 5.43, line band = 5.85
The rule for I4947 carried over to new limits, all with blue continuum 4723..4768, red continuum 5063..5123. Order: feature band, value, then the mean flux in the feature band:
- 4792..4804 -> -0.22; 8.14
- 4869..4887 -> -0.10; 6.97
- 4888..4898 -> -0.05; 6.59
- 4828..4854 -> -0.25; 8.14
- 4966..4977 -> 0.10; 5.41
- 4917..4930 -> 0.02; 6.04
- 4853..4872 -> -0.17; 7.51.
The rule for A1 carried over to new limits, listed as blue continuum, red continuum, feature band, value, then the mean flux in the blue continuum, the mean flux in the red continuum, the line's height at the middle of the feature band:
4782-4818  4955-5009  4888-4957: 1.9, 7.61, 5.51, 6.2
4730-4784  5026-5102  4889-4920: 0.7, 7.41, 5.42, 6.45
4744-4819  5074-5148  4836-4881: -3.2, 7.61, 5.38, 7.09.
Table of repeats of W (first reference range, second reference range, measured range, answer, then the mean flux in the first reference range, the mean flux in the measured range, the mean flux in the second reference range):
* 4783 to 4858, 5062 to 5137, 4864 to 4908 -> 3.68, 7.9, 6.71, 5.41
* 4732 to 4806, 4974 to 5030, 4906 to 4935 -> 0.60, 7.55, 6.07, 5.47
